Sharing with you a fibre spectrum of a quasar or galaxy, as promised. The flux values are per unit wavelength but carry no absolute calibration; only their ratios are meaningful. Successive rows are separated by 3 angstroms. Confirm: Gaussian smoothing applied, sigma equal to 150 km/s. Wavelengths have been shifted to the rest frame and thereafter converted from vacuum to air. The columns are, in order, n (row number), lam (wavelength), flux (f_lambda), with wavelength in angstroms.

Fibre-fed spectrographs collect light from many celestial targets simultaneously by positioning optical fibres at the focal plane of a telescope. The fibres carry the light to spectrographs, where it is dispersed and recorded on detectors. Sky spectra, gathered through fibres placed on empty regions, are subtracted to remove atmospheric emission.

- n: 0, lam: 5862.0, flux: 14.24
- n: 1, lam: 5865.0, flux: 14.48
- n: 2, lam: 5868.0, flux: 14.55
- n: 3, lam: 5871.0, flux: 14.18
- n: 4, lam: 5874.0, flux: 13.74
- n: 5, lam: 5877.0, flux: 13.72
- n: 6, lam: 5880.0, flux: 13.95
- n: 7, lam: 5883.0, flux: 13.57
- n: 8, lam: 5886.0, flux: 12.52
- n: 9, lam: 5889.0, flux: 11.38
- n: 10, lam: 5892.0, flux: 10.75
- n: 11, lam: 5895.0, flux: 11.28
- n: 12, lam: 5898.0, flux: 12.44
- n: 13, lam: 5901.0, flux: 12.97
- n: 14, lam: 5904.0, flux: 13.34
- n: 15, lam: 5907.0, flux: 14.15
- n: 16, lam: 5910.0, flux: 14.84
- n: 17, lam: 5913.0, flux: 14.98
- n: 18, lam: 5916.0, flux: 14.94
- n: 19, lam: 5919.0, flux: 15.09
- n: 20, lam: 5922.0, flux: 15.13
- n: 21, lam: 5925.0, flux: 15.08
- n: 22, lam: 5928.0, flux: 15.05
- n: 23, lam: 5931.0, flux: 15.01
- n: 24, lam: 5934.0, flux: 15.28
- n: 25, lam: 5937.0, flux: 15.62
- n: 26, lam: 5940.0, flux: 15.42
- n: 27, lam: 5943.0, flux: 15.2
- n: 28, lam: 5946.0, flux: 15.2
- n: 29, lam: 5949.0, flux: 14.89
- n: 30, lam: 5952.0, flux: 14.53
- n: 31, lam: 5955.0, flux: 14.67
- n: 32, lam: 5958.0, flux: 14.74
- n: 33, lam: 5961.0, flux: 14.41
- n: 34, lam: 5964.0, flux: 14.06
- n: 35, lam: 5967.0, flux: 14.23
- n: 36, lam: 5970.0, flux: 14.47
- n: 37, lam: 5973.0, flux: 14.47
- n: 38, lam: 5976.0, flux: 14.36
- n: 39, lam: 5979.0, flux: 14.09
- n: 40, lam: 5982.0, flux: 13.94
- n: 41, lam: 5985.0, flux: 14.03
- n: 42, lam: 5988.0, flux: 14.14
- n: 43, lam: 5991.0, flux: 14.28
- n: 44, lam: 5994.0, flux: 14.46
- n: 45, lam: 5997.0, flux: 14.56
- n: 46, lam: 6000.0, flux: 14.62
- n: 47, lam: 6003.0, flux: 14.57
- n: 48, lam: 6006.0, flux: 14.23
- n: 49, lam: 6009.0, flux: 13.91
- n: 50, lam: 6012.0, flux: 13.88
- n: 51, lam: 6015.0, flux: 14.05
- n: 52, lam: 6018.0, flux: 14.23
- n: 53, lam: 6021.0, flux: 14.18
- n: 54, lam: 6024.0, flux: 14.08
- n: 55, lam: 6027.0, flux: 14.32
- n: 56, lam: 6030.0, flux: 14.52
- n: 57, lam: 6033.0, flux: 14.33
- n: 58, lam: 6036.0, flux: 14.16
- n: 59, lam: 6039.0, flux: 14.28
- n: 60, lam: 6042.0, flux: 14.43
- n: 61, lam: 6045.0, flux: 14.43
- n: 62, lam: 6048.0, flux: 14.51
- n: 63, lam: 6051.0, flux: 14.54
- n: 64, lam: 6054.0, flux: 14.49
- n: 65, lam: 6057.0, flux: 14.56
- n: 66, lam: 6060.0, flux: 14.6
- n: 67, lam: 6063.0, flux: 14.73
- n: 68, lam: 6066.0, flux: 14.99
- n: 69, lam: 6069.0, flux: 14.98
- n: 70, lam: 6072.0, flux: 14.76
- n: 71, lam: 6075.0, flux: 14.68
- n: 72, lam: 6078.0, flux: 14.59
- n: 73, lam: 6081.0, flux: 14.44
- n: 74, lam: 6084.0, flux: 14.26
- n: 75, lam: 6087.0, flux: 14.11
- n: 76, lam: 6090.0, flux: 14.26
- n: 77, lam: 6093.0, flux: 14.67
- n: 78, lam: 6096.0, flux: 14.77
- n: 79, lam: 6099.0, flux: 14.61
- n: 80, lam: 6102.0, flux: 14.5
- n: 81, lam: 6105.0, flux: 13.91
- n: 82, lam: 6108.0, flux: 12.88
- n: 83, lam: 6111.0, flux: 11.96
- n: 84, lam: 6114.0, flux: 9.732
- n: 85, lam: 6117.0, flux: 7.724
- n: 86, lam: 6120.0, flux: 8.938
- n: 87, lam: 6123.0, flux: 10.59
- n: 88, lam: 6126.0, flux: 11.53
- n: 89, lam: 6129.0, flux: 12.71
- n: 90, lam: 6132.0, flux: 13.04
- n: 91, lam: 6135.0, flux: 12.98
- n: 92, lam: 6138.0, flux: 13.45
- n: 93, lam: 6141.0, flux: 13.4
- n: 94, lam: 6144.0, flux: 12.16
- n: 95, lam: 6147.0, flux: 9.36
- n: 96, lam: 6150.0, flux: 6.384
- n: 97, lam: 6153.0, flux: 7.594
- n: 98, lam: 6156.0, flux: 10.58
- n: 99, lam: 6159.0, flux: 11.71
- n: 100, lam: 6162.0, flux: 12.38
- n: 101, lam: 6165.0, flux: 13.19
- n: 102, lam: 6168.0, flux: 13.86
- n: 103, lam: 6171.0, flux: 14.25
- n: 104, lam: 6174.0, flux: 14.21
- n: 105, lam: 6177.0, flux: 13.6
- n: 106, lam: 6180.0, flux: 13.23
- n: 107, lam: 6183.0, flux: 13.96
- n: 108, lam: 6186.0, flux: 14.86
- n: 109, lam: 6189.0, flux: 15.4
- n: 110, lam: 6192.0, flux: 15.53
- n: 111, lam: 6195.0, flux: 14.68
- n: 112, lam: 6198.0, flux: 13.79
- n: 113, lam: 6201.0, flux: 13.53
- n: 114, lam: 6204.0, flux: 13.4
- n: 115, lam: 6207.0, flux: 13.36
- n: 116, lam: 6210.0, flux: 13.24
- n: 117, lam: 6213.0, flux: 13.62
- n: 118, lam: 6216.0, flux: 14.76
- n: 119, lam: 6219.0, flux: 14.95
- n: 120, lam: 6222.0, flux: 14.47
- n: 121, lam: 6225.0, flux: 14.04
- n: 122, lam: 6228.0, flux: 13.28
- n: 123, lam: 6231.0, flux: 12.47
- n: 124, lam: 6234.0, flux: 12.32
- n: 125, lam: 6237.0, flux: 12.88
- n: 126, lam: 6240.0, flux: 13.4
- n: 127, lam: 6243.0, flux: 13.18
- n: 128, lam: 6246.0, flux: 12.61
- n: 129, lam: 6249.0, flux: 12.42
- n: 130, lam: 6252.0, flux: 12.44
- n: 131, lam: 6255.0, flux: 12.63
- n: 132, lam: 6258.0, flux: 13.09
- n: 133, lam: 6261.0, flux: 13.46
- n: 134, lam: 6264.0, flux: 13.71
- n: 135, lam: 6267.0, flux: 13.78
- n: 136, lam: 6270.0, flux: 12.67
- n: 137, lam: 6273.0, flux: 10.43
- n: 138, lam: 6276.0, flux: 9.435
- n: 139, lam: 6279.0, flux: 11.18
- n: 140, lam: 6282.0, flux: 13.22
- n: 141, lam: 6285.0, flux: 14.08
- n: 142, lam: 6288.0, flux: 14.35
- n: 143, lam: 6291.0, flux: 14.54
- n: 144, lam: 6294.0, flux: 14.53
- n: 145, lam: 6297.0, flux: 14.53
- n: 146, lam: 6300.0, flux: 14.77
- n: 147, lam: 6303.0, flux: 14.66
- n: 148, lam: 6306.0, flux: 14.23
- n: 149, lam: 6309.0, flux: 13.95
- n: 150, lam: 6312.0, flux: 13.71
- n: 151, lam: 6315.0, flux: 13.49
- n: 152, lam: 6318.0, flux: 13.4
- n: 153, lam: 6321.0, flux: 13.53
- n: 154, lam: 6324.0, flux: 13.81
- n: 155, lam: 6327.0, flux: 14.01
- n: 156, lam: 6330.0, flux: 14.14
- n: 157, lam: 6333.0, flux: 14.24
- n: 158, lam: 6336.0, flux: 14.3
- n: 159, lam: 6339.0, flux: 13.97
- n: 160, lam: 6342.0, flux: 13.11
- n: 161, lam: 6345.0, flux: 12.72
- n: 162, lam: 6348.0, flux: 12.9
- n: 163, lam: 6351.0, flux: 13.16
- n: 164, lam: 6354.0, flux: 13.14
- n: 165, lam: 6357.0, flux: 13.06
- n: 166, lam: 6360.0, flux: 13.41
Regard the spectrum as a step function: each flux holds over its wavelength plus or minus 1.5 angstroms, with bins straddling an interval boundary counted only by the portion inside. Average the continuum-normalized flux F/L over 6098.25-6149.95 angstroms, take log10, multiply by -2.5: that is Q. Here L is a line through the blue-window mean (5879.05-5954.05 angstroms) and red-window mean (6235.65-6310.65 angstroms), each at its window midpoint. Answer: 0.16 mag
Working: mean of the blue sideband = 14.1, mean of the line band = 11.8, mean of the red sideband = 13.2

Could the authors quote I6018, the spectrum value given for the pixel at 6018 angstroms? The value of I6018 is 14.23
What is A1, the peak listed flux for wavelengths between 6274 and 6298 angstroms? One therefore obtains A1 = 14.54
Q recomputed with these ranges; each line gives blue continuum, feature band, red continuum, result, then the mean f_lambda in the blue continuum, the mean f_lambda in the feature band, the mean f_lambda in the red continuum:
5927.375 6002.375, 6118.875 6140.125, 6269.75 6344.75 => 0.18 mag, 14.6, 12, 13.5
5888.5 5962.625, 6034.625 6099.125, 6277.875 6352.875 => -0.03 mag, 14.3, 14.5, 13.8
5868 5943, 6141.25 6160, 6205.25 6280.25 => 0.32 mag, 14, 9.83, 13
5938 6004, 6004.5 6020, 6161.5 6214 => 0.03 mag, 14.5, 14.1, 13.9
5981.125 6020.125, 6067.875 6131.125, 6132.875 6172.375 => -0.04 mag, 14.2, 13.1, 11.7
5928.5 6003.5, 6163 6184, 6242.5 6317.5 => 0.00 mag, 14.6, 13.7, 13.2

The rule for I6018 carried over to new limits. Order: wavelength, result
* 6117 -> 7.724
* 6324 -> 13.81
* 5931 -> 15.01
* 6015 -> 14.05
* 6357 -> 13.06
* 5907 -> 14.15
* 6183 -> 13.96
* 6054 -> 14.49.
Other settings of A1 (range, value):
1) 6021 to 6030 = 14.52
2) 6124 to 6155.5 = 13.45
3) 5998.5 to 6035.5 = 14.62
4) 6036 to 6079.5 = 14.99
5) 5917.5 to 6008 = 15.62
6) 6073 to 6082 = 14.68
